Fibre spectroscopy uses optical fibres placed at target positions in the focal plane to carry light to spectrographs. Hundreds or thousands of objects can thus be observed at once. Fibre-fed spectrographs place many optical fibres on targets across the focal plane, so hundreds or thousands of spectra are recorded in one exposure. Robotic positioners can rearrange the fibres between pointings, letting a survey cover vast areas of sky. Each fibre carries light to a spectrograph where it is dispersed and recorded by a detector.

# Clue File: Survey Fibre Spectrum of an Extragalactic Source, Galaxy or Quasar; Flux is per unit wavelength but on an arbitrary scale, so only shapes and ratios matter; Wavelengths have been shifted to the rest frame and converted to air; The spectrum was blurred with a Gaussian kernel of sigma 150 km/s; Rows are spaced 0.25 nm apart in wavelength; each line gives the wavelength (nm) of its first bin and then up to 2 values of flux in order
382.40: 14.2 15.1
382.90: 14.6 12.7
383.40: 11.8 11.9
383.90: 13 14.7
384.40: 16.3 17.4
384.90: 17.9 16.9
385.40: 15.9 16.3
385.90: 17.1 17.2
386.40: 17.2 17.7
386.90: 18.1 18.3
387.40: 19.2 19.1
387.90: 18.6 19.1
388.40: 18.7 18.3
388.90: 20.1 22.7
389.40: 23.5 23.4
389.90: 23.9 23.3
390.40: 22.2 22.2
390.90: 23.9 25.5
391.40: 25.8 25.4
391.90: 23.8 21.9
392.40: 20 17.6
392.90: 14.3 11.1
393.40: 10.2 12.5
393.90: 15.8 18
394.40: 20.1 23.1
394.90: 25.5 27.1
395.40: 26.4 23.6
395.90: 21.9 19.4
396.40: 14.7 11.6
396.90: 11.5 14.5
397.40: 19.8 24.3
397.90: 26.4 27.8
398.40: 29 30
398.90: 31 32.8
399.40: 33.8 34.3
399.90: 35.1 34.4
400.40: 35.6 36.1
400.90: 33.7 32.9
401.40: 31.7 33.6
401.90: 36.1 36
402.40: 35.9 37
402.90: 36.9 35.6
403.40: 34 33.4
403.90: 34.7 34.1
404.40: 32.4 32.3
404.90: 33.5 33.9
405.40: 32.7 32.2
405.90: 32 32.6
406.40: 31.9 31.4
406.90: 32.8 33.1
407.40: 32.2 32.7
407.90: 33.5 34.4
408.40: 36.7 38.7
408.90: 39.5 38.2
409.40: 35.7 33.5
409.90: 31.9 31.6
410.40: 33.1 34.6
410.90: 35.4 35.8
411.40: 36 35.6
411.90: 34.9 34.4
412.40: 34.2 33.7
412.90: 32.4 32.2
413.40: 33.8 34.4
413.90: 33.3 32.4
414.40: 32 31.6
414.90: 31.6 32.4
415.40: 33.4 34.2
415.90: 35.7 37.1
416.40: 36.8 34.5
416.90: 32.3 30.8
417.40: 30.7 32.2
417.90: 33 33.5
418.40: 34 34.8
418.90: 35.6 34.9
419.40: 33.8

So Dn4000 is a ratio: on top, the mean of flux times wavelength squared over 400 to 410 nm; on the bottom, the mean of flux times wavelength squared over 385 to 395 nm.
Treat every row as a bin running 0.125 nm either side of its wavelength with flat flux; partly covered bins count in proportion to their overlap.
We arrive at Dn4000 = 1.89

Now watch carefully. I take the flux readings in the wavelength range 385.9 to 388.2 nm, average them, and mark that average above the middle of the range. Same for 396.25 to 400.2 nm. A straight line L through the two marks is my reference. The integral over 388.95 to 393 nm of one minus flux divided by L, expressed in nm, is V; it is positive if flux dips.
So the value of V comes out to -0.351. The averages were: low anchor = 18.2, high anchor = 25.5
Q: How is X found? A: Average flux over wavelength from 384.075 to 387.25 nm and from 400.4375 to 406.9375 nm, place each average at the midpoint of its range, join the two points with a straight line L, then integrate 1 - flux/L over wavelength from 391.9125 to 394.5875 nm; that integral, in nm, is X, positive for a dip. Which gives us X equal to 0.82 nm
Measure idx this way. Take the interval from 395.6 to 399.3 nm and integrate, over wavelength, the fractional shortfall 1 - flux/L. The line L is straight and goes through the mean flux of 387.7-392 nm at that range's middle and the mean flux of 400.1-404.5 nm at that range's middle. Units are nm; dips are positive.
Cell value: 0.918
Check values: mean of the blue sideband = 22.3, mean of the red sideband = 34.7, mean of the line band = 22.6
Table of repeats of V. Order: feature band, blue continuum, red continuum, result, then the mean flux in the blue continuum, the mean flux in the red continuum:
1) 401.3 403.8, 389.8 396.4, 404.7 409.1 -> -0.45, 20.8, 33.8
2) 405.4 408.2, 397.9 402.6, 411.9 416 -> 0.06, 33.2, 33.3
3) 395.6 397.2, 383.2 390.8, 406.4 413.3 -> 0.54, 18.4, 34.3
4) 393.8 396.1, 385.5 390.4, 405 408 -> 0.20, 19.6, 32.6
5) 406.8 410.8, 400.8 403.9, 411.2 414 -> -0.02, 34.7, 34.1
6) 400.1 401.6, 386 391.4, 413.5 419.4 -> -0.44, 20.7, 33.5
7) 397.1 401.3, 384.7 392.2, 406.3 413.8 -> -0.46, 20.4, 34.3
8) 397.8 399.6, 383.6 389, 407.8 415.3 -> -0.33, 17.3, 34.2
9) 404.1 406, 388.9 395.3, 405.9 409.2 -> -0.05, 20.9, 34.3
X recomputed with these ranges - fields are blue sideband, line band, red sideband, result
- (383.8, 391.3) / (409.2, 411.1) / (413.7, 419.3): -0.223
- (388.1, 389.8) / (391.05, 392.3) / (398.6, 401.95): -0.020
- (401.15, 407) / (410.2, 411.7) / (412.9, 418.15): -0.065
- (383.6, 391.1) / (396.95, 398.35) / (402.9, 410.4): 0.242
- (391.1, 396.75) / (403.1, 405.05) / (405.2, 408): -0.244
